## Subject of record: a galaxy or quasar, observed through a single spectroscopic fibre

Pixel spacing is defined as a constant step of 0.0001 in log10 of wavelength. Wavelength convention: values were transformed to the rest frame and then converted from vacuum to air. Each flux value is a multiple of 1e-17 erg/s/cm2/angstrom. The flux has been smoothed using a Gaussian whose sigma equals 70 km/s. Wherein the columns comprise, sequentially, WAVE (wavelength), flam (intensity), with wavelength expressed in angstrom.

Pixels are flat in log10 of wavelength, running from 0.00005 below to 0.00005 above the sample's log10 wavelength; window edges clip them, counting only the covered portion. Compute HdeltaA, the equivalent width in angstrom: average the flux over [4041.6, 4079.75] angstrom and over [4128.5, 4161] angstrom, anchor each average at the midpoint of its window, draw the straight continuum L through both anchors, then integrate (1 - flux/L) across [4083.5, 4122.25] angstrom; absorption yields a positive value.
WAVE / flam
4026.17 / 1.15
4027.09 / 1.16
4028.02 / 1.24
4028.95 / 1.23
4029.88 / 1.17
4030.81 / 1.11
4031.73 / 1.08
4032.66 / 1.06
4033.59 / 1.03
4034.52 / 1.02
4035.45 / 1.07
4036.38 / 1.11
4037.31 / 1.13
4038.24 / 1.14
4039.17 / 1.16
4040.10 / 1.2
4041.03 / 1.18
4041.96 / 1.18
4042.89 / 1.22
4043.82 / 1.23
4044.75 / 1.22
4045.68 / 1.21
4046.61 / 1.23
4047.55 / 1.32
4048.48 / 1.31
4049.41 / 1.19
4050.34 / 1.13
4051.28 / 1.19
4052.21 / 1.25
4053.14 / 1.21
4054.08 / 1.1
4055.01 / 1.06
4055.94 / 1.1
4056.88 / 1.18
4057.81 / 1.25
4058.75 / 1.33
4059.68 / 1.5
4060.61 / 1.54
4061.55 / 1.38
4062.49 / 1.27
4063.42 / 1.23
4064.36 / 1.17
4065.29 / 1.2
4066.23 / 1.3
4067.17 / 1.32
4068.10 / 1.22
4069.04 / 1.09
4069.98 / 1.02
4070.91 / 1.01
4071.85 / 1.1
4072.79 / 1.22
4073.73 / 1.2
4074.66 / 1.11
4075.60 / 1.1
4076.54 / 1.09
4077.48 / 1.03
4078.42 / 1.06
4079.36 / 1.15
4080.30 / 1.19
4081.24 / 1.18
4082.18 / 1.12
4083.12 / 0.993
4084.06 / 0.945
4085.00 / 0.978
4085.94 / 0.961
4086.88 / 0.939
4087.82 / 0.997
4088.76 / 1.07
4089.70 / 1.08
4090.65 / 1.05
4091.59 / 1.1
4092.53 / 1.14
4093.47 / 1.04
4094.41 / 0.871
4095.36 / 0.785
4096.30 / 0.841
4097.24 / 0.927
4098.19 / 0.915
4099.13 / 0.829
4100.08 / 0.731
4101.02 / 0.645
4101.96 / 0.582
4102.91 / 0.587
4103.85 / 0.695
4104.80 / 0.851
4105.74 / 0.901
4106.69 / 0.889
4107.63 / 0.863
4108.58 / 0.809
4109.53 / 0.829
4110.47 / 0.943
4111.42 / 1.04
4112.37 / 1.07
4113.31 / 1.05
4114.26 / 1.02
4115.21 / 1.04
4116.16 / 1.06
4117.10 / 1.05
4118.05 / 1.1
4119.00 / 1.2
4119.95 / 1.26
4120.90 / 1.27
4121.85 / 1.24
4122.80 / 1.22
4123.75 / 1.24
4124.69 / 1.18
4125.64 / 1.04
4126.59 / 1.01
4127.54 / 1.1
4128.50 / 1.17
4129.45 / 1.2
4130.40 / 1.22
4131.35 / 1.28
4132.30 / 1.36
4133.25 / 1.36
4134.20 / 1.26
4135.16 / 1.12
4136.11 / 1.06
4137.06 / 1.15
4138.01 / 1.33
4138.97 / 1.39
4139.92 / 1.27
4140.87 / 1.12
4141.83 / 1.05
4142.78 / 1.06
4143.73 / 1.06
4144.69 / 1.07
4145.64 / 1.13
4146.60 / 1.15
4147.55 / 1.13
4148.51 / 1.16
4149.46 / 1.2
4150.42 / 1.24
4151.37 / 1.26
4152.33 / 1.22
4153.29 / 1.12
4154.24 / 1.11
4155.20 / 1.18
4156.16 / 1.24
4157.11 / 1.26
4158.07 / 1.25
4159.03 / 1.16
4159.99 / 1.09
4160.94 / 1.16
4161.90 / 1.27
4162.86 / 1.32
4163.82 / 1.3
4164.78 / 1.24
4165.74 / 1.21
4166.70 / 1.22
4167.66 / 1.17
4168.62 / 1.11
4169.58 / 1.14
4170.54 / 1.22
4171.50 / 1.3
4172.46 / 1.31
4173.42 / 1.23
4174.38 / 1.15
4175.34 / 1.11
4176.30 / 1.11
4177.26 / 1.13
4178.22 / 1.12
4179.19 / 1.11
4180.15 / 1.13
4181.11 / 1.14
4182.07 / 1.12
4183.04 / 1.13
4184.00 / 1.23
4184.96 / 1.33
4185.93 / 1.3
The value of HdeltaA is 7.76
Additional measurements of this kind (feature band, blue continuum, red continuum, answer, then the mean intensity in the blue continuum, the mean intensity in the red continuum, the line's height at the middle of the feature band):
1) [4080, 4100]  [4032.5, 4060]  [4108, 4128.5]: 2.4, 1.18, 1.08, 1.12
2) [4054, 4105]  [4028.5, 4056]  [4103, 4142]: 3.3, 1.16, 1.1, 1.13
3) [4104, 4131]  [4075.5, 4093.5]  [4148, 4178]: 1.4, 1.06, 1.2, 1.12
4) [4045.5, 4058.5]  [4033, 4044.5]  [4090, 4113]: -1.4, 1.14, 0.875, 1.08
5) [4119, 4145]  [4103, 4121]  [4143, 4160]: -2.8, 0.983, 1.17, 1.08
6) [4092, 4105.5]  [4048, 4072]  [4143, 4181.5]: 4.3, 1.22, 1.18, 1.2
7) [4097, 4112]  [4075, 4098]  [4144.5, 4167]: 3.6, 1.03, 1.2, 1.07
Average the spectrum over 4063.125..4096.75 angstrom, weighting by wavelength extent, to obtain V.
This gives 1.08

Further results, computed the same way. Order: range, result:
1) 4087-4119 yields 0.926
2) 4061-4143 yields 1.07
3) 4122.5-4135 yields 1.2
